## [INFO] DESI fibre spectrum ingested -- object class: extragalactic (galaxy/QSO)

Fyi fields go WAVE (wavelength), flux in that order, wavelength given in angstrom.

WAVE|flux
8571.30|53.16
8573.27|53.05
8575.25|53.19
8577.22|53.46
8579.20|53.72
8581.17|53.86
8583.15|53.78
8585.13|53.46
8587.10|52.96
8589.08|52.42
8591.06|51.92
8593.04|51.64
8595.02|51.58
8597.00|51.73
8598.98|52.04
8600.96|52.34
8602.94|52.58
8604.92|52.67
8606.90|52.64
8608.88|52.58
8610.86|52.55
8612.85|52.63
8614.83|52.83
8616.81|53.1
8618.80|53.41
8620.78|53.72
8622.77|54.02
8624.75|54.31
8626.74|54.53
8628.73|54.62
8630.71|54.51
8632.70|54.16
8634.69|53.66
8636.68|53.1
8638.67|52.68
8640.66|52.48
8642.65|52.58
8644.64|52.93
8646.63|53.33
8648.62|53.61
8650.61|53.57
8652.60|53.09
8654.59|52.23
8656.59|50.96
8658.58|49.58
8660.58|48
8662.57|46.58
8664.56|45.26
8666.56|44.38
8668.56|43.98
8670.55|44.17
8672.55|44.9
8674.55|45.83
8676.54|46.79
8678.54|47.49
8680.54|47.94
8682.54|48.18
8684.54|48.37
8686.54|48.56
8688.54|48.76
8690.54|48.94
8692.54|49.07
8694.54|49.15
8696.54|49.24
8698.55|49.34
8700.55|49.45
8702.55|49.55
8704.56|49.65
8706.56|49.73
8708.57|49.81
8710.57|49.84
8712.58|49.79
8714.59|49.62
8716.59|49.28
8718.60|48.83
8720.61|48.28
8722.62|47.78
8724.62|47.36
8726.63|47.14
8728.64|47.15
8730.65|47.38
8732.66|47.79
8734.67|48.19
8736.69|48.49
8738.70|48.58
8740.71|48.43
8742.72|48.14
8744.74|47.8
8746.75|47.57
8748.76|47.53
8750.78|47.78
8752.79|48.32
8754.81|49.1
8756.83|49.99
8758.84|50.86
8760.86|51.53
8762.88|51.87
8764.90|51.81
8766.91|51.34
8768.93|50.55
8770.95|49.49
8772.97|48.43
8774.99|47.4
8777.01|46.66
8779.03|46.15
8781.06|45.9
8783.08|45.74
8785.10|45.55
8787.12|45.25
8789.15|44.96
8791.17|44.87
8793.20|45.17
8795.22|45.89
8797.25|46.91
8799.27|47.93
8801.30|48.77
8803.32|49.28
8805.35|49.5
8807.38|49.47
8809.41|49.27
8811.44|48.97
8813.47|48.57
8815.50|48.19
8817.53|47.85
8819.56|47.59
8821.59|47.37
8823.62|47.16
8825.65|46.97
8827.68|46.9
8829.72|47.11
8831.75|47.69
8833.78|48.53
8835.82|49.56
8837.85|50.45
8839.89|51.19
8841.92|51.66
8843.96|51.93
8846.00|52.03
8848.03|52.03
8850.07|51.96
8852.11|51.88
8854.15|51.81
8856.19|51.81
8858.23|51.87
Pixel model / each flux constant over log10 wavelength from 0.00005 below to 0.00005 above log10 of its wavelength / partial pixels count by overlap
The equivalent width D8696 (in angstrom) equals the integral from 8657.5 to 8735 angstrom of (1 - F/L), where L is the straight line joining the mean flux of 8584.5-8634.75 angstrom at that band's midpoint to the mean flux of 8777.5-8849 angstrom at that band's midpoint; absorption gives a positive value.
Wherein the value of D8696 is 4.4 angstrom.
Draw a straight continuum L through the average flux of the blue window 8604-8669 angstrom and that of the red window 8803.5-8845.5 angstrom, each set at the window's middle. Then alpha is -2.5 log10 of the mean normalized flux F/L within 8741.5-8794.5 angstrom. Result 0.04 mag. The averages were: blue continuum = 52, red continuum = 48.8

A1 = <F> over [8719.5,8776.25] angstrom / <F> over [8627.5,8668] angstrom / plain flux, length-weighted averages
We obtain 0.9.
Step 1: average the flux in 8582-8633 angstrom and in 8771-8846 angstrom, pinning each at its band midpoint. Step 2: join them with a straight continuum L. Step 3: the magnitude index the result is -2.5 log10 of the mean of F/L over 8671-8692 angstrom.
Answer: 0.08 mag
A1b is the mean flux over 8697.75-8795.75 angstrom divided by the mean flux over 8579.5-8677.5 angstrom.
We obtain 0.94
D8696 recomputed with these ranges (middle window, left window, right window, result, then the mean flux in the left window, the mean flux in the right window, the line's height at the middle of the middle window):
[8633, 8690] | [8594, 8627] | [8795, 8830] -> 2.5 angstrom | 52.9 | 48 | 51.6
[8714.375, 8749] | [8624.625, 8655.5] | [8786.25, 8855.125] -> 2.0 angstrom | 53.4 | 48.7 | 51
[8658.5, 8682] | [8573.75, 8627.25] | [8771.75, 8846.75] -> 2.3 angstrom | 52.9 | 47.9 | 51.3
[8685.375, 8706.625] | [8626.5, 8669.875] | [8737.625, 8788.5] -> 0.4 angstrom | 51.2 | 48.4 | 50.1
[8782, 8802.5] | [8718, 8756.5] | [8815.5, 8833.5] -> 0.7 angstrom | 48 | 47.4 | 47.7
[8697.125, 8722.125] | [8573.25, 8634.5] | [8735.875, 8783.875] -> 0.4 angstrom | 53.1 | 48.7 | 50.1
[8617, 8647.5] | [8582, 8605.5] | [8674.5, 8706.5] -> -1.6 angstrom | 52.4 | 48.6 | 50.9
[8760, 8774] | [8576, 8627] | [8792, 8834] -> -0.5 angstrom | 52.9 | 47.8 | 48.9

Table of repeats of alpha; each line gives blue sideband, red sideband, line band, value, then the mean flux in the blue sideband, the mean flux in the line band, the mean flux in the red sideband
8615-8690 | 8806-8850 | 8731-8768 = 0.01 mag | 50.5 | 49.1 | 49.1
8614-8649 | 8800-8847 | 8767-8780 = 0.04 mag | 53.5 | 48.3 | 48.9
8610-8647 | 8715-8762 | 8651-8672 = 0.09 mag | 53.4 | 47.9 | 48.4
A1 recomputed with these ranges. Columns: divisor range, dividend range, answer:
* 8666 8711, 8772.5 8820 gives 0.98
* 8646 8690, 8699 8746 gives 1.00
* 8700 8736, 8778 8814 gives 0.97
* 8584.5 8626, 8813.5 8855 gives 0.94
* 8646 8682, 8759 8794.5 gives 0.99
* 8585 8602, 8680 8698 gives 0.93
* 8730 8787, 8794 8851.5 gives 1.01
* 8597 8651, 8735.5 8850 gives 0.91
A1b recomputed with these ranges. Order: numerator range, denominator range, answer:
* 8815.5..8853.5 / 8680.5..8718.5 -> 1.00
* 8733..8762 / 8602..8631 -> 0.91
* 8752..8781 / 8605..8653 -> 0.93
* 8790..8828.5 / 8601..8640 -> 0.89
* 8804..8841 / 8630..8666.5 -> 0.94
